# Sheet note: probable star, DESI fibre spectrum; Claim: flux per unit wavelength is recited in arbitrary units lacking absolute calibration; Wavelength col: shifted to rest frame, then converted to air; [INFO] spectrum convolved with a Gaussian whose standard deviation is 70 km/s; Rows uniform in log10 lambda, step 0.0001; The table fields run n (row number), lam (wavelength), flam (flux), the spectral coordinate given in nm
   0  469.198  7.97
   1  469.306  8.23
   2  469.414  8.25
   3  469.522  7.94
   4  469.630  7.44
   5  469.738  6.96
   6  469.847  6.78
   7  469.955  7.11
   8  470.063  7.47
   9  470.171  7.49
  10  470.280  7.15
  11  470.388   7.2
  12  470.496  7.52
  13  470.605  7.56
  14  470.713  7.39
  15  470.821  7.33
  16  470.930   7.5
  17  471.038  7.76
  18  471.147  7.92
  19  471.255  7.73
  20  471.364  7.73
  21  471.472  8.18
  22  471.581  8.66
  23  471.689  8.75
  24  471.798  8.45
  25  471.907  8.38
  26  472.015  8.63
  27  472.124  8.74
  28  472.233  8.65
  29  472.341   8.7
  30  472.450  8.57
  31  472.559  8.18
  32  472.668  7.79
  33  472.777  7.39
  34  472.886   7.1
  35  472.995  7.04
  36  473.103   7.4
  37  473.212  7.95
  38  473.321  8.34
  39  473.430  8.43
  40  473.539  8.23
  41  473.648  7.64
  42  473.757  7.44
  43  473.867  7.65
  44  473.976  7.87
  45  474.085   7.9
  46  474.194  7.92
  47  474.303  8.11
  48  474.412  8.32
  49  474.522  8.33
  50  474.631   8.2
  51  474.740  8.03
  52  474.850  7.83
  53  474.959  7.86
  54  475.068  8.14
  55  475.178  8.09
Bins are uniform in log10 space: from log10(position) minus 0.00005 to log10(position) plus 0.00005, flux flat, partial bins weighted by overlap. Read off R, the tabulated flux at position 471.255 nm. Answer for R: 7.73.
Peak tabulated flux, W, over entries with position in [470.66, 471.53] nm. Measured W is 8.18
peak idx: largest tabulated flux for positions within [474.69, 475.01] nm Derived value 8.03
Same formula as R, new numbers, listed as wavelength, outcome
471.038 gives 7.76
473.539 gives 8.23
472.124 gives 8.74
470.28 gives 7.15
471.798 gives 8.45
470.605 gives 7.56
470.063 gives 7.47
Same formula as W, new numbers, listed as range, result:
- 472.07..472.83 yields 8.74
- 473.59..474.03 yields 7.87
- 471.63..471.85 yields 8.75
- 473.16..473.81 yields 8.43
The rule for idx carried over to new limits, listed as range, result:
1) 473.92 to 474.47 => 8.32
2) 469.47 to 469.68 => 7.94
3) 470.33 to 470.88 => 7.56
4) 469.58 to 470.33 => 7.49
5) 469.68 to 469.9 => 6.96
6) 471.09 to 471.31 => 7.92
